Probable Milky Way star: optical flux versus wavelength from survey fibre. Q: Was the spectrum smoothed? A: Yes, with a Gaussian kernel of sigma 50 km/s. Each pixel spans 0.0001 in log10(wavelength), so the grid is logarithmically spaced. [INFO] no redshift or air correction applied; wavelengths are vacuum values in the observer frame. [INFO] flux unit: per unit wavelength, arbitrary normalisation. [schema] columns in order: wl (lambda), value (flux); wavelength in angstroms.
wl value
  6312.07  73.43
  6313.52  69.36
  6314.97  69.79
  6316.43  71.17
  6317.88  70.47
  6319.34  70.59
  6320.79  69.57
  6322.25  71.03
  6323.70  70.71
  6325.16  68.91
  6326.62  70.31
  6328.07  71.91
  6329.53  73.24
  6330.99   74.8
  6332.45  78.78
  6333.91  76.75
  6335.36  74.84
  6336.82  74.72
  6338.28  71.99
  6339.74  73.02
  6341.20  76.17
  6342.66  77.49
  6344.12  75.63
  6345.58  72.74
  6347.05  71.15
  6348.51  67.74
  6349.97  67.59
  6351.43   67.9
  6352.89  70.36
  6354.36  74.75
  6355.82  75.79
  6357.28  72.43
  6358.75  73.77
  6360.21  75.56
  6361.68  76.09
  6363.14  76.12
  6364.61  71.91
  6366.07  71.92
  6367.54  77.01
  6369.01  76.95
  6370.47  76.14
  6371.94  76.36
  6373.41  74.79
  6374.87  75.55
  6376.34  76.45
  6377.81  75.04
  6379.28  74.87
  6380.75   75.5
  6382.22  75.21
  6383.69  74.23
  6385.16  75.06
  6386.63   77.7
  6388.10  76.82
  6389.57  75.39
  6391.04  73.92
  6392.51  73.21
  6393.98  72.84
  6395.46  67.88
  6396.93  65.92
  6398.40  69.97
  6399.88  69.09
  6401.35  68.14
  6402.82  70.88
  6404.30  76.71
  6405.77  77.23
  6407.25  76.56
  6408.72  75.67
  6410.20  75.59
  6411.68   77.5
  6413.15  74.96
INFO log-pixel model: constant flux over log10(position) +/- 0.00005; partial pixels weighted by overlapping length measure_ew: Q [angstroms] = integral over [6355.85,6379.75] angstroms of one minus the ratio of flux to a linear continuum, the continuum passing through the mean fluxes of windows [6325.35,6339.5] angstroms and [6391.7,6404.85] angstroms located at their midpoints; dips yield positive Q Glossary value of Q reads -1.0 angstroms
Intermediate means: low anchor 73.9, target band 75.1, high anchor 70.4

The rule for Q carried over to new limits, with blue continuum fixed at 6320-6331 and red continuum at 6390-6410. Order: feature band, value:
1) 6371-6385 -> -0.7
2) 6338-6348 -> -0.4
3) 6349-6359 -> 0.0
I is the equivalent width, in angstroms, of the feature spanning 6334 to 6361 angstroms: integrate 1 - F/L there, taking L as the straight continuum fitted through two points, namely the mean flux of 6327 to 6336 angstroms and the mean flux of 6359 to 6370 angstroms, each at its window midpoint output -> 0.69 angstroms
